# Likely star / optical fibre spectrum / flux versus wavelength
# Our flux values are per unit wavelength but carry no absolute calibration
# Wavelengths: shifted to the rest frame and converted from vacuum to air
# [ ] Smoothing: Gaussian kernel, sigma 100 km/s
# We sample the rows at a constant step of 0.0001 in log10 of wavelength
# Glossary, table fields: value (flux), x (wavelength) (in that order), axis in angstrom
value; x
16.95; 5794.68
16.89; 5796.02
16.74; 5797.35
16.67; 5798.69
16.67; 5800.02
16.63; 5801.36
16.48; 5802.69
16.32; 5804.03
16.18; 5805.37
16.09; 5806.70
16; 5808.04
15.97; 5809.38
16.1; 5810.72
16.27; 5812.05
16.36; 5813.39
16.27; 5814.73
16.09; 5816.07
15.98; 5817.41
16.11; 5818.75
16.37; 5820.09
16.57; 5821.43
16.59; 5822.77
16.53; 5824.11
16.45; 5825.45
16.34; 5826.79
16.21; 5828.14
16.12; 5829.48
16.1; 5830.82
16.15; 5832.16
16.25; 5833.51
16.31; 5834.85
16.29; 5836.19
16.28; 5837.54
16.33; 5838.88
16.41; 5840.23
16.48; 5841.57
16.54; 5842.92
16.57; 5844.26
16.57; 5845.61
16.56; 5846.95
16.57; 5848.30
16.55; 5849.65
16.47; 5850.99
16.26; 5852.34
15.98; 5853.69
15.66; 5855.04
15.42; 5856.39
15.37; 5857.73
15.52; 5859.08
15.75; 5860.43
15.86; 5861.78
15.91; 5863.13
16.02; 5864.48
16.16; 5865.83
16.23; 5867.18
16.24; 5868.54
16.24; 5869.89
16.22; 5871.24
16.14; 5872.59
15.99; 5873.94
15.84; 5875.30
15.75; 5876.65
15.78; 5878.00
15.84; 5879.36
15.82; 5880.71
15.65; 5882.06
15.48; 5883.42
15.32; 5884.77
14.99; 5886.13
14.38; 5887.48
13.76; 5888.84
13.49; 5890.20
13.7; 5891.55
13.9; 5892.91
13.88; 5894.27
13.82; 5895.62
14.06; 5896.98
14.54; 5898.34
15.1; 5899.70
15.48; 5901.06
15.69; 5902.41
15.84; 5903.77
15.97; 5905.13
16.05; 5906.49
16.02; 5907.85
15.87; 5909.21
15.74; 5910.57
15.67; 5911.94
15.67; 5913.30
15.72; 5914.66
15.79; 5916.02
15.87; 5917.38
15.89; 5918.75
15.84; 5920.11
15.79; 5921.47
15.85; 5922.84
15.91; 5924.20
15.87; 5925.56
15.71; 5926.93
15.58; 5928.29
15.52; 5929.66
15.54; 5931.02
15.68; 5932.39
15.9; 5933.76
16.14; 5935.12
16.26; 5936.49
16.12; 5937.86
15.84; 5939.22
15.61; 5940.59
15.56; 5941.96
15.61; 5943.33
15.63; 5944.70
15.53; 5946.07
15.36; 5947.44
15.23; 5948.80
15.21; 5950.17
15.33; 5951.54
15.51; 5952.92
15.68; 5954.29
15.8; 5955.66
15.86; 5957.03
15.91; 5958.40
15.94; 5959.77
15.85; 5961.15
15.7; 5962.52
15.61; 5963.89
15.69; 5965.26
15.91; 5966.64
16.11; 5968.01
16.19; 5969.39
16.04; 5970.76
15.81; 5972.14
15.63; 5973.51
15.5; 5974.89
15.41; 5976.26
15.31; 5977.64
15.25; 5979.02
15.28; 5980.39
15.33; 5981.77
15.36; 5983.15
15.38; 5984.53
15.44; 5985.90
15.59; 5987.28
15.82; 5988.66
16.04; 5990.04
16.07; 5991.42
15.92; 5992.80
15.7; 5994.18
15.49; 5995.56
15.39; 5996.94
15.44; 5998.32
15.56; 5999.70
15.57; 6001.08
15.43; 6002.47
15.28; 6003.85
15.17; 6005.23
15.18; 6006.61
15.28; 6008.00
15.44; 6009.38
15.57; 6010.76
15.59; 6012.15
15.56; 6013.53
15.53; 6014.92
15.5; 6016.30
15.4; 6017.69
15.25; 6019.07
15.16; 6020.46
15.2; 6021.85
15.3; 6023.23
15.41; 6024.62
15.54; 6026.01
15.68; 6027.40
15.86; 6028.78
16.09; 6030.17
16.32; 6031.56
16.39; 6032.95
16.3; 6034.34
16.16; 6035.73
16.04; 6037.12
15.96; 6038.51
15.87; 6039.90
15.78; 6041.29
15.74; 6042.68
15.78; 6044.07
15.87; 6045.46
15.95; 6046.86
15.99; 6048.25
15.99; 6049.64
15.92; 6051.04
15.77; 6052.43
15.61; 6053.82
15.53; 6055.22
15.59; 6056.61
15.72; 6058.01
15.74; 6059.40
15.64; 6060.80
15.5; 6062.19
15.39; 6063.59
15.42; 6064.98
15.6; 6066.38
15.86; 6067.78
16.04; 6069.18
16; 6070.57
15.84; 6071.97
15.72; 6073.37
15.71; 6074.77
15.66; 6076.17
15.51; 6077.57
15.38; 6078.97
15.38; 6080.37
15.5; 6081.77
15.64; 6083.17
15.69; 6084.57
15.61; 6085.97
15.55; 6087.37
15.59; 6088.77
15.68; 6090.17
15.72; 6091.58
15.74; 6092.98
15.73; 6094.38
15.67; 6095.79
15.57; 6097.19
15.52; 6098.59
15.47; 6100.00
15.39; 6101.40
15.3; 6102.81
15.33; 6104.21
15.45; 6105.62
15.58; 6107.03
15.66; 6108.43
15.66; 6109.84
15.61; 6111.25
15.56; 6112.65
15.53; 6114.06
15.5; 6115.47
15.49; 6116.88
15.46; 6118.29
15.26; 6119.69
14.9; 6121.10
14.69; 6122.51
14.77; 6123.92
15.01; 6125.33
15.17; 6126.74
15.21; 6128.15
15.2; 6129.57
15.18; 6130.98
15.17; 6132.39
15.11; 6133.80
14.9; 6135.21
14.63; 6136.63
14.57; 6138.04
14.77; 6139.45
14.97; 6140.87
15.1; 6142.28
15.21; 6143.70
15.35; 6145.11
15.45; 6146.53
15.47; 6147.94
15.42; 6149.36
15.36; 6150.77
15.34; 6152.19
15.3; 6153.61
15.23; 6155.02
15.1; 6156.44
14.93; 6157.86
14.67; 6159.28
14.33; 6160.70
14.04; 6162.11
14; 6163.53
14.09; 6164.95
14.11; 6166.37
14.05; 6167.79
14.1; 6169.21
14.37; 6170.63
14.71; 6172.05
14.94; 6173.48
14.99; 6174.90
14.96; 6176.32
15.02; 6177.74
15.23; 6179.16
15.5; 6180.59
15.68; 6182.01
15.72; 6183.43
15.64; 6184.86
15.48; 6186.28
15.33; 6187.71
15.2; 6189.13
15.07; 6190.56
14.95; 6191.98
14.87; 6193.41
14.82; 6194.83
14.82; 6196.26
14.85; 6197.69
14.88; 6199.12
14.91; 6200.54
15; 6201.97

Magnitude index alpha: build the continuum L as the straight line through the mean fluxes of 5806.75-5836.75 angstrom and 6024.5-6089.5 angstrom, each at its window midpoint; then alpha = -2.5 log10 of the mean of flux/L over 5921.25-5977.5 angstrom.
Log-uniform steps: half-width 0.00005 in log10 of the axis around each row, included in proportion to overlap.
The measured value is 0.02 mag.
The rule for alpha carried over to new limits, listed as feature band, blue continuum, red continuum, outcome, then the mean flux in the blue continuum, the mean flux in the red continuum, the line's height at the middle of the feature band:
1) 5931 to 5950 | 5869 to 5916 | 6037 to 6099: -0.02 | 15.3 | 15.7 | 15.4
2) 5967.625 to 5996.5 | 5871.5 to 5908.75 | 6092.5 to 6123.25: -0.03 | 15.1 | 15.5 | 15.3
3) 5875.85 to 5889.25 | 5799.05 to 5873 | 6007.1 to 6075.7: 0.05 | 16.2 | 15.7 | 16.1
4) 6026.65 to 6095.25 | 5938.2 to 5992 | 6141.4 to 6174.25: -0.04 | 15.6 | 14.8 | 15.2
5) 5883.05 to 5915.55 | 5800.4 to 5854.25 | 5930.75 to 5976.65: 0.07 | 16.3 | 15.7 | 16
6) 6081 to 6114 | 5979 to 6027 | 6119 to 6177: -0.03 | 15.5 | 14.9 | 15.1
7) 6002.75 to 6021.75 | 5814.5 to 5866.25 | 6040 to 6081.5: 0.03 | 16.2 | 15.7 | 15.8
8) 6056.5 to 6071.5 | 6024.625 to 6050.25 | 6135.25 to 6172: 0.00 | 15.9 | 14.8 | 15.7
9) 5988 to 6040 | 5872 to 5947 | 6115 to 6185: -0.03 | 15.5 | 15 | 15.2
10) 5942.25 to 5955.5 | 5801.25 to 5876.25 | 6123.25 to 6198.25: 0.02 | 16.2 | 15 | 15.8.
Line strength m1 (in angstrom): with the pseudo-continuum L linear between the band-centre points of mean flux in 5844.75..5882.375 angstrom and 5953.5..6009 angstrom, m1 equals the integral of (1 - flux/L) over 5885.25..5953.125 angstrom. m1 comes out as 1.9 angstrom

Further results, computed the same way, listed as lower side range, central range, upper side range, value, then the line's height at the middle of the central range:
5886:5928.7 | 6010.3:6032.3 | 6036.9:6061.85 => 0.18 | 15.7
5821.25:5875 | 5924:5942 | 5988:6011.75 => 0.03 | 15.8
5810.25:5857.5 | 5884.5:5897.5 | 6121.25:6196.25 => 1.59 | 16.1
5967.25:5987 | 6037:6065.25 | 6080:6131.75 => -0.47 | 15.5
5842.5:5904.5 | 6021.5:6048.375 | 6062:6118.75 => -0.50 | 15.6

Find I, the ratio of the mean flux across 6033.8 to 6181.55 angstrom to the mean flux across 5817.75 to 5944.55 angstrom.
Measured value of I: 1.0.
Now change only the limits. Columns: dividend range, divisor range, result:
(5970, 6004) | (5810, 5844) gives 0.95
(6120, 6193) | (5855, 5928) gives 0.97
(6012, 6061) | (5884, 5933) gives 1.03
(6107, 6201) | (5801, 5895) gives 0.94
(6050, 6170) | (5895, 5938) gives 0.98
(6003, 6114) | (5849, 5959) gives 1.00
